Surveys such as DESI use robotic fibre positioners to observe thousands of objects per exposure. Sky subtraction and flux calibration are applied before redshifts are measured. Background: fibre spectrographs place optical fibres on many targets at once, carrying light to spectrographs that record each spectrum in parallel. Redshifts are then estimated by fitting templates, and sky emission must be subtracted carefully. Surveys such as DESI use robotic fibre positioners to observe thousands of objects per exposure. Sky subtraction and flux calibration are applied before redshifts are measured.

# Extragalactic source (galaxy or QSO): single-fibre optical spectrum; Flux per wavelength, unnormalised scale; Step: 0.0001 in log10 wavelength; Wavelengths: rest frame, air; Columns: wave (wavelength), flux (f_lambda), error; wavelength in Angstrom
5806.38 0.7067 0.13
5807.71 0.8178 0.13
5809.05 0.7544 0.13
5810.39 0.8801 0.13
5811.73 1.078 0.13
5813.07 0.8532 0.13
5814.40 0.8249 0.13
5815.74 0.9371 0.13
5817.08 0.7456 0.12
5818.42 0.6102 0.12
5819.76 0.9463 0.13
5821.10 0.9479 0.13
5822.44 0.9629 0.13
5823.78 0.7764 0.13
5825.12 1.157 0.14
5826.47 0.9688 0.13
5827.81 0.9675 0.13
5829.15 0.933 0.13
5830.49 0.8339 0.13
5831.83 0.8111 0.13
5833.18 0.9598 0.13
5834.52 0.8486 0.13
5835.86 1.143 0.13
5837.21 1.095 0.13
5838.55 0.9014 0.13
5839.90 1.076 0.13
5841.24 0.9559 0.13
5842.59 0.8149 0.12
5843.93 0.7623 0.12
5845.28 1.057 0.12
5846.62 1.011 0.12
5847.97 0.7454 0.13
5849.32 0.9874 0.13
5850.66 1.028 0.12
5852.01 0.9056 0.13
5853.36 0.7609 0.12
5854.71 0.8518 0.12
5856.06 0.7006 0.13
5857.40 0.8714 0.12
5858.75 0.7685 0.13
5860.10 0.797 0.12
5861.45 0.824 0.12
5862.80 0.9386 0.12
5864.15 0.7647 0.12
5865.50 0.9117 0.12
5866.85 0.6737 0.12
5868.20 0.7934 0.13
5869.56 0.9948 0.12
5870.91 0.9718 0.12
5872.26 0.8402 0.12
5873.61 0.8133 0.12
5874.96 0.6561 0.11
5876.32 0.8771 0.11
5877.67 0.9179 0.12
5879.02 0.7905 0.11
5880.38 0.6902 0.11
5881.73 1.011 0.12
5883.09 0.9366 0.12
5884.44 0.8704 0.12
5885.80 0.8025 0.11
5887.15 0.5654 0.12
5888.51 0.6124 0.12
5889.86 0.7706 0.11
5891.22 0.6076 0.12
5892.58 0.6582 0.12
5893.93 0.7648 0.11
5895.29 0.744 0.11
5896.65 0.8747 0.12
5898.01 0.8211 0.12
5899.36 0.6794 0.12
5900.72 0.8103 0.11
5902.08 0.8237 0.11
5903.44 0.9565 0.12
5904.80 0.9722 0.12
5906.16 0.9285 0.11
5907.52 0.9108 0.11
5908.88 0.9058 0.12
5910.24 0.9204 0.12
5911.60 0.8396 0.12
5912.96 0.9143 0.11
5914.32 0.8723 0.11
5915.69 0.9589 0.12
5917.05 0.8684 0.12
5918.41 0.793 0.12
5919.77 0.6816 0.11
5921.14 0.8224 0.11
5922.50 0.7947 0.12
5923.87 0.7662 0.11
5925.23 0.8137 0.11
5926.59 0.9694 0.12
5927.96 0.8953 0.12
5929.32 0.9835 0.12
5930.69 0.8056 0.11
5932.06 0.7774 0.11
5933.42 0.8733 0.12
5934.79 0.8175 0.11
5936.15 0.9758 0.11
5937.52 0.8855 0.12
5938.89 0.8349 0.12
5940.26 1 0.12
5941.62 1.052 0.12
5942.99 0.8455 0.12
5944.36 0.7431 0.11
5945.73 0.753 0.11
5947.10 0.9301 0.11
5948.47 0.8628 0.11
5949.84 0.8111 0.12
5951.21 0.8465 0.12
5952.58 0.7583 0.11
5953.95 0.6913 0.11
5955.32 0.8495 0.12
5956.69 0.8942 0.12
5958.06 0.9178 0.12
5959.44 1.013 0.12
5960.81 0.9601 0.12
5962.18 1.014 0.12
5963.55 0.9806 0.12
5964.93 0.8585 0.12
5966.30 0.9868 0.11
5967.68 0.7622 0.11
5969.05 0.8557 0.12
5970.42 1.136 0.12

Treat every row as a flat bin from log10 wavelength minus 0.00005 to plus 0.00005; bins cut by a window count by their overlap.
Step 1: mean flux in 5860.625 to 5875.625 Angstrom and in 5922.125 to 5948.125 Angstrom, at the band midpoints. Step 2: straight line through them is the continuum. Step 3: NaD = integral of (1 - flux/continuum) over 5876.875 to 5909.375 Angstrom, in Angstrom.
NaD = 1.5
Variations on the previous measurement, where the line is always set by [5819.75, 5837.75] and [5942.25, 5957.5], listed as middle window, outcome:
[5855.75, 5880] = 2.2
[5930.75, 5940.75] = -0.5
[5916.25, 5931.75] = 0.2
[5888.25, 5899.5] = 1.9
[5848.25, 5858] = 0.6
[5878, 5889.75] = 1.4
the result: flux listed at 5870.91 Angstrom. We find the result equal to 0.9718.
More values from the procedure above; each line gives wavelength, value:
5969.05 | 0.8557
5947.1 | 0.9301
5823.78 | 0.7764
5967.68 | 0.7622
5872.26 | 0.8402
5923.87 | 0.7662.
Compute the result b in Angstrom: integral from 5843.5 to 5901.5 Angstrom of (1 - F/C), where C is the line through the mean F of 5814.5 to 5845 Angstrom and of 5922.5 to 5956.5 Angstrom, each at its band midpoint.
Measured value 4.8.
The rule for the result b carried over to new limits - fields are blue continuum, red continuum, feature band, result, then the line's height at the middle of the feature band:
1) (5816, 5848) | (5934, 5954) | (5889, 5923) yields 2.05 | 0.88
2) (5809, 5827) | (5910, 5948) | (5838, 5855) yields -0.55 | 0.885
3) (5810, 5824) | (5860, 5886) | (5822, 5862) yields -2.25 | 0.86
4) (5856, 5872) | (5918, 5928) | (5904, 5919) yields -1.50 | 0.818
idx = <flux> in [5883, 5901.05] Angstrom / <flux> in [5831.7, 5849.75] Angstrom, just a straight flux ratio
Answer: 0.8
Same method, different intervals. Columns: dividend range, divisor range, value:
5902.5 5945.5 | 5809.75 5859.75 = 0.97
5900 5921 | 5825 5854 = 0.93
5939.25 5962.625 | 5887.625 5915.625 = 1.07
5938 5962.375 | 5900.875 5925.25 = 1.01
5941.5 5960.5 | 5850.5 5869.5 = 1.03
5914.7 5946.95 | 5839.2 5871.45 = 0.98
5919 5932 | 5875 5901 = 1.07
